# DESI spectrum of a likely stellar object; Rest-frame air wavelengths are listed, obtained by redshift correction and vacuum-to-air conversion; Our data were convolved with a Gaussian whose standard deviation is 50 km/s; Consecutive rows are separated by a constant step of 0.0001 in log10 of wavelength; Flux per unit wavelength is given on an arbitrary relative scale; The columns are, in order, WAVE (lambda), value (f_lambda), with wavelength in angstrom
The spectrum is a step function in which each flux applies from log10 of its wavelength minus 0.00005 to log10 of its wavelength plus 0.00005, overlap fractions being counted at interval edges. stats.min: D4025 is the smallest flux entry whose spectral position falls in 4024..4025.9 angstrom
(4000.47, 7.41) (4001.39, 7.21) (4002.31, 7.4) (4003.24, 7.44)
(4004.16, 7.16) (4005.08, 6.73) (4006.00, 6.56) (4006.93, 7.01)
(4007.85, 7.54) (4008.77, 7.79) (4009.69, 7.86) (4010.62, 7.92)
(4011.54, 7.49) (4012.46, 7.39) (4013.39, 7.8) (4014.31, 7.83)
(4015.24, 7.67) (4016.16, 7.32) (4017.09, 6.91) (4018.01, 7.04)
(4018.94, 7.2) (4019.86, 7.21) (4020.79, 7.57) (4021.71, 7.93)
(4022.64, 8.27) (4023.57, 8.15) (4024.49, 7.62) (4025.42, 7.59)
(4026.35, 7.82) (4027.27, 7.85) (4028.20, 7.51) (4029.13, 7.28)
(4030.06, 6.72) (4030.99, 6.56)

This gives 7.59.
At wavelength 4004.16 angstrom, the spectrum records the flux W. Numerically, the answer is 7.16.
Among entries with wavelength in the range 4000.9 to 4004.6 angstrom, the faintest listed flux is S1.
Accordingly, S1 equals 7.16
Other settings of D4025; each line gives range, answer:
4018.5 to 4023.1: 7.2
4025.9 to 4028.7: 7.51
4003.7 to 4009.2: 6.56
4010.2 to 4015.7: 7.39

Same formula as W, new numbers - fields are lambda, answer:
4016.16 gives 7.32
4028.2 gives 7.51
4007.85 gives 7.54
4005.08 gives 6.73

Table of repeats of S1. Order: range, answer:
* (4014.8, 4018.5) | 6.91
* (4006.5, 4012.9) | 7.01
